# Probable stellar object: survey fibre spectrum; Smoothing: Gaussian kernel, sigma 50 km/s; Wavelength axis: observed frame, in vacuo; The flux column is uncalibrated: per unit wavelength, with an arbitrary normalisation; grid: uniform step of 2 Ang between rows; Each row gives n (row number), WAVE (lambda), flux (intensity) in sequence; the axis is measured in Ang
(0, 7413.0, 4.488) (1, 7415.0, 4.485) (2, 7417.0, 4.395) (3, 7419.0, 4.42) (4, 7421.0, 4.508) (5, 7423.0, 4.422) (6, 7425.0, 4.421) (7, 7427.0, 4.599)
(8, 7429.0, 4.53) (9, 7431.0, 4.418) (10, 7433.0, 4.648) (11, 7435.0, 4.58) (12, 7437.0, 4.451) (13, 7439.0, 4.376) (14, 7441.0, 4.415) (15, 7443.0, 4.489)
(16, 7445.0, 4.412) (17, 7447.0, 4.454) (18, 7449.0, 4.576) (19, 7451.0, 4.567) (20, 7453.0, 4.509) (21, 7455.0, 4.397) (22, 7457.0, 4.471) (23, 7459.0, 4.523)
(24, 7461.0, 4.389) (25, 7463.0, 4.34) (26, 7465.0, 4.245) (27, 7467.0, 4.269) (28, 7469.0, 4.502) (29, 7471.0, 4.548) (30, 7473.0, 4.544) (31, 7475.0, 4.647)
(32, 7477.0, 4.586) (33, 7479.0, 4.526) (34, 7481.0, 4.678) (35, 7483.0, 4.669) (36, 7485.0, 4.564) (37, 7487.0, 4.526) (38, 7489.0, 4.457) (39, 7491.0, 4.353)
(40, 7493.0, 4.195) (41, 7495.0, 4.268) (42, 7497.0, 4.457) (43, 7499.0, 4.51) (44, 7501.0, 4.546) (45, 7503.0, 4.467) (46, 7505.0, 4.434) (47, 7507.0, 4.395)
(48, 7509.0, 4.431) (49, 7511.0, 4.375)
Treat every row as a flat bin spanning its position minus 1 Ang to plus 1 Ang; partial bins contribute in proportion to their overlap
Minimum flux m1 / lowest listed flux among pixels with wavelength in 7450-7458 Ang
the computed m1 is 4.397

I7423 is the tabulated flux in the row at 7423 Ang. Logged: 4.422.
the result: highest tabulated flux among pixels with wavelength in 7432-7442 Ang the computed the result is 4.648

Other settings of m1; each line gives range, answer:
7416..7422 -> 4.395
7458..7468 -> 4.245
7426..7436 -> 4.418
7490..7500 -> 4.195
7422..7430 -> 4.421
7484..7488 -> 4.526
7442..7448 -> 4.412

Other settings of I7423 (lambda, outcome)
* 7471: 4.548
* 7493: 4.195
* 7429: 4.53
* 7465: 4.245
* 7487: 4.526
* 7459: 4.523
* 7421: 4.508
